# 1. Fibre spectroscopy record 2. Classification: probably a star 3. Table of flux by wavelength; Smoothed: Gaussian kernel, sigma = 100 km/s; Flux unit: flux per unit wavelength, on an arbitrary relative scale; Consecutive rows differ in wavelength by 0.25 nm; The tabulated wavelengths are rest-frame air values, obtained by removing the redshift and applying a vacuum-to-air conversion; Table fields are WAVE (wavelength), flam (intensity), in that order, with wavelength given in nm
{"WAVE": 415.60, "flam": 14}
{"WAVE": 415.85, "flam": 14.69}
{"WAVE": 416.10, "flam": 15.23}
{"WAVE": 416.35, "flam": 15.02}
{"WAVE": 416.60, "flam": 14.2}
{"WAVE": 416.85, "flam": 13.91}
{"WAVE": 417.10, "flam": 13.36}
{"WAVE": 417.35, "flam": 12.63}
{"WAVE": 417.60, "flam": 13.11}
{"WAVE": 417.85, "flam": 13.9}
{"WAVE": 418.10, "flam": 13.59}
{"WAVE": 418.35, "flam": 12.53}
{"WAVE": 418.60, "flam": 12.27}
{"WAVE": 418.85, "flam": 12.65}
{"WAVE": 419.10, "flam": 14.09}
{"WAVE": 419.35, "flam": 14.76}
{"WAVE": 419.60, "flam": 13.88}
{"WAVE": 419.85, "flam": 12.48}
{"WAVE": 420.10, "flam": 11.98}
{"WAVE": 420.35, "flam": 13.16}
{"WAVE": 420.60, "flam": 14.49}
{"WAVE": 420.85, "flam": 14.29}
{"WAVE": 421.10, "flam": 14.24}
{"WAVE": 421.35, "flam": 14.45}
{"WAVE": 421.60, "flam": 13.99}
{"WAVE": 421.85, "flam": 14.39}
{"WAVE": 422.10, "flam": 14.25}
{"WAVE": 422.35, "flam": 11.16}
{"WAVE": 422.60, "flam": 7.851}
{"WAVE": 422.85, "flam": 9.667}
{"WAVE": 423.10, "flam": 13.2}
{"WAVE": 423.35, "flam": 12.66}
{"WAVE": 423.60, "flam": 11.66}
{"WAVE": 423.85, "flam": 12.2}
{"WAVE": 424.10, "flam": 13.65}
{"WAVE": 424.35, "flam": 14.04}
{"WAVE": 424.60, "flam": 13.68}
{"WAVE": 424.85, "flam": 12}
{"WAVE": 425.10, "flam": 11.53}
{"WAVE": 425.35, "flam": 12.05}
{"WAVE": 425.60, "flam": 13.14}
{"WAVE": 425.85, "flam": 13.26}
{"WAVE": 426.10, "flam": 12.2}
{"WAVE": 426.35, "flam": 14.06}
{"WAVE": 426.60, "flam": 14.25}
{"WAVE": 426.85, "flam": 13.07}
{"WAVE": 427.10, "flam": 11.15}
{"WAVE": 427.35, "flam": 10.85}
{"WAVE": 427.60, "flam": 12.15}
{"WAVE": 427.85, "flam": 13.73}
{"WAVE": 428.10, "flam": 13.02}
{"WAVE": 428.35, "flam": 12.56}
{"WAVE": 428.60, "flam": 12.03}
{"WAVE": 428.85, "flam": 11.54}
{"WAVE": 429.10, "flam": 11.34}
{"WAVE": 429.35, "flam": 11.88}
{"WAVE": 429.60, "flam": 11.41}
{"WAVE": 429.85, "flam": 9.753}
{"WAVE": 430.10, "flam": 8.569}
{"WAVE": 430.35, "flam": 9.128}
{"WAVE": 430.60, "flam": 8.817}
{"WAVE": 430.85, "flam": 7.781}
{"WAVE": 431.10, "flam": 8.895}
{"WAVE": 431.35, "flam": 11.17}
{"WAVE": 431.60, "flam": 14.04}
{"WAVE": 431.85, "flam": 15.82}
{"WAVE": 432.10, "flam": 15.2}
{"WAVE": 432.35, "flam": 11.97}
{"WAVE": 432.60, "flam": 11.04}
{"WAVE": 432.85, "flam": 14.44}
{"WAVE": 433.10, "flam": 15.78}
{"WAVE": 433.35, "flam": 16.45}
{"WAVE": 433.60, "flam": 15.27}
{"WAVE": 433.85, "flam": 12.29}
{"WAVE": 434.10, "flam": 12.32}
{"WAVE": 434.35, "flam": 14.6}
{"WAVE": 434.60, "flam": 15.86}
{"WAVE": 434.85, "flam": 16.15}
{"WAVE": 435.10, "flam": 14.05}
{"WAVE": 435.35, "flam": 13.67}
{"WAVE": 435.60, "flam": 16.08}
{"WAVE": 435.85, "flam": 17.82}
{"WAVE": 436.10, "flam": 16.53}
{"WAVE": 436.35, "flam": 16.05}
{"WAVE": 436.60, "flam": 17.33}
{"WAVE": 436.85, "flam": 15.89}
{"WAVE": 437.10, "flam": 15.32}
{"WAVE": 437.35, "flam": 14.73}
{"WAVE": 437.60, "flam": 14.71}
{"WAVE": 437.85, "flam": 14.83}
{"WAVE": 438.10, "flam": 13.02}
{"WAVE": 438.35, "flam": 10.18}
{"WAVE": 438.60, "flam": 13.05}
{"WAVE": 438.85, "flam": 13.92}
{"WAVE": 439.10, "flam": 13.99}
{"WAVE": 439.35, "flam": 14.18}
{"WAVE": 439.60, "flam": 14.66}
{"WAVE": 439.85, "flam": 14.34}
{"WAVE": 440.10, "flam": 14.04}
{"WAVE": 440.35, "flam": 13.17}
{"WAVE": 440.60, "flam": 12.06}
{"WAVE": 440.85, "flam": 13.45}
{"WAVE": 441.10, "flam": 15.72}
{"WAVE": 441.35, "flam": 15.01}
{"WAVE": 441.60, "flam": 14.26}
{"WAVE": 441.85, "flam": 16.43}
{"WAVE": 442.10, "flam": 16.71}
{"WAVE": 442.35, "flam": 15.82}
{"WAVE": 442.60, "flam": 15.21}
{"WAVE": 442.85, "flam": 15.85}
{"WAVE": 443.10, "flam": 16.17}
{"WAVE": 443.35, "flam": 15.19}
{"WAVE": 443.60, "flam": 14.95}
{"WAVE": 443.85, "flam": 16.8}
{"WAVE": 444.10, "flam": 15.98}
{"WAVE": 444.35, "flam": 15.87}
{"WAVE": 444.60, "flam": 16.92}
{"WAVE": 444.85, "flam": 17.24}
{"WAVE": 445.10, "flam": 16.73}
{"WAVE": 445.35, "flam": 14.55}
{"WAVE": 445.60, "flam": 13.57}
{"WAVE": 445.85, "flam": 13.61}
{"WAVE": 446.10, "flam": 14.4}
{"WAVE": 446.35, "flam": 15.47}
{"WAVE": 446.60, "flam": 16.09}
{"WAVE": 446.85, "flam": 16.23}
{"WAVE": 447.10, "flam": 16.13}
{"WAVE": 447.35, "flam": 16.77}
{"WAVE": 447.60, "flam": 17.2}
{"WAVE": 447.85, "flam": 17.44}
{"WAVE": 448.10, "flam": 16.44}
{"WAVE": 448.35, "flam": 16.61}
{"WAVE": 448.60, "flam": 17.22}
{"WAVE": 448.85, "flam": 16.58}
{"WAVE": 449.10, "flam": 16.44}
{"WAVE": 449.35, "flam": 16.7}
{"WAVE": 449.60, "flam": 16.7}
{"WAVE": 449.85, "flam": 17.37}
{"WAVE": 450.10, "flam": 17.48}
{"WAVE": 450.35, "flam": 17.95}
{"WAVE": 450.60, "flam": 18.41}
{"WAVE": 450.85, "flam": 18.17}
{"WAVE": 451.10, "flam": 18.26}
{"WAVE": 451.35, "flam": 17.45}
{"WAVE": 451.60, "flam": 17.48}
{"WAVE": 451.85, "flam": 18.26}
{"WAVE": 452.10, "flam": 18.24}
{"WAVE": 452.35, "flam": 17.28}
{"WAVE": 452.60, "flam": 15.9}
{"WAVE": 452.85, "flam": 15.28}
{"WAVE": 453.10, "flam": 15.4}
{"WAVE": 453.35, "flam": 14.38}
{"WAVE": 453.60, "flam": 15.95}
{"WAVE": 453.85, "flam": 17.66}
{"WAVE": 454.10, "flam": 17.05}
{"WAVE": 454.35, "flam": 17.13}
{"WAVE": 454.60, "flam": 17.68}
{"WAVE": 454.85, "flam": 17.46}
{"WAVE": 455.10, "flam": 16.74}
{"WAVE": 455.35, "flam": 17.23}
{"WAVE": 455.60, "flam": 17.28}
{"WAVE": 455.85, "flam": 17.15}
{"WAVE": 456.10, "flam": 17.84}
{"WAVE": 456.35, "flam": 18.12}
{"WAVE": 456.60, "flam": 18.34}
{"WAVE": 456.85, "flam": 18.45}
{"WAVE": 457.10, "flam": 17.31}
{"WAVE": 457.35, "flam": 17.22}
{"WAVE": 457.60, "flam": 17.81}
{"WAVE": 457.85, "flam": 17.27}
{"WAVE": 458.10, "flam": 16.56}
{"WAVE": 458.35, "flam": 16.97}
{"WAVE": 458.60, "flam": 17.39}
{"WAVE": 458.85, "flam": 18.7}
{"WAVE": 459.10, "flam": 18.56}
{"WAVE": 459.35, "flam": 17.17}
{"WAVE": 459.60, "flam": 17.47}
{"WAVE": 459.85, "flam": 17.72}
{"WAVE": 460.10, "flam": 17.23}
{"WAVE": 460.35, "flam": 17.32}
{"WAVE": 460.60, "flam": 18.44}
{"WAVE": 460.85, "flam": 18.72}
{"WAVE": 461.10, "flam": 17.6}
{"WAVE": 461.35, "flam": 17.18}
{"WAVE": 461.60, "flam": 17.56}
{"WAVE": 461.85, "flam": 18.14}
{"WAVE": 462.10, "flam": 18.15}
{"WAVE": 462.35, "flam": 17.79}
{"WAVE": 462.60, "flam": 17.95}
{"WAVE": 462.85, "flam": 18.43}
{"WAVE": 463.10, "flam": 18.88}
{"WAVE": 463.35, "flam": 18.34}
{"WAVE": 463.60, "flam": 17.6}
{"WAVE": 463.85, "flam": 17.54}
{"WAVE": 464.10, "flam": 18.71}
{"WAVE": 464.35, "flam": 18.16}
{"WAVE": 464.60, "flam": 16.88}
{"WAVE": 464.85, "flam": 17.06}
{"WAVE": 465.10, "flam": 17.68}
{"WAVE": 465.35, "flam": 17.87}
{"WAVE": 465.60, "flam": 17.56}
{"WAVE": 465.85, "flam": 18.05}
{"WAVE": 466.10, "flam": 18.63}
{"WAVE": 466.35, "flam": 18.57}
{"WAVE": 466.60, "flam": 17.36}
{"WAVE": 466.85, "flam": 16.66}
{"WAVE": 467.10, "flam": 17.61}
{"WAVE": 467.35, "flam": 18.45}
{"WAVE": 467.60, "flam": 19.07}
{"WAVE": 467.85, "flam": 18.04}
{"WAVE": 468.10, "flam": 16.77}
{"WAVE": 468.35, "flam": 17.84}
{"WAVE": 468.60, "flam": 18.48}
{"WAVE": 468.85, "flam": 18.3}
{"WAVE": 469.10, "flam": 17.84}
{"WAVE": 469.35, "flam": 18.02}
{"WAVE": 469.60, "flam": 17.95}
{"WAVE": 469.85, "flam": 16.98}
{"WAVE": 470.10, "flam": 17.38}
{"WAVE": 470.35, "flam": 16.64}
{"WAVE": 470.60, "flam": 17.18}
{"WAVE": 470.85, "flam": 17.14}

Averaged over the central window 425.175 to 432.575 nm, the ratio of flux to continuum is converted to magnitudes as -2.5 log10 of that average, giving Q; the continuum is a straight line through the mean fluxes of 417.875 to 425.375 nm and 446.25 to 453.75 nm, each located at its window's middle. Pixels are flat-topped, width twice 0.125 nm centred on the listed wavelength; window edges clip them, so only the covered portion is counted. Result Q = 0.17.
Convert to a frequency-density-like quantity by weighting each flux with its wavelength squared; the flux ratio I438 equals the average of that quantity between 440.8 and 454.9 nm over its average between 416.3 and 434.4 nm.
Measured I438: 1.43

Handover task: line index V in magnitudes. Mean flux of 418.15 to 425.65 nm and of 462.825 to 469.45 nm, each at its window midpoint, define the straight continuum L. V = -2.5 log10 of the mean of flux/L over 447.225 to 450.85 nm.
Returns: -0.08 mag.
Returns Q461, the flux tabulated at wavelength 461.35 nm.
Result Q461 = 17.18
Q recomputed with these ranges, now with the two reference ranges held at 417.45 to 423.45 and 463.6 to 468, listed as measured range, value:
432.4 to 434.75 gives 0.02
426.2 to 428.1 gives 0.08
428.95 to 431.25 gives 0.40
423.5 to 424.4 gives 0.05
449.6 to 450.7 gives -0.09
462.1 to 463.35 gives -0.04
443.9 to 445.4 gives -0.05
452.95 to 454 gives 0.05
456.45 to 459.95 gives -0.04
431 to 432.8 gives 0.12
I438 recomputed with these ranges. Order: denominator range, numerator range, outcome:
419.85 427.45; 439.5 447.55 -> 1.32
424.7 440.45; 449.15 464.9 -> 1.47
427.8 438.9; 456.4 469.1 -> 1.52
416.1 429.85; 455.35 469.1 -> 1.66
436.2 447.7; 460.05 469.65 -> 1.31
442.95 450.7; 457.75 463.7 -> 1.16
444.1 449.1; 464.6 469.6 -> 1.22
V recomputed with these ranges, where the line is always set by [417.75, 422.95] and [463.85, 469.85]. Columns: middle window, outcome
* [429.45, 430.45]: 0.39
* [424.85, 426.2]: 0.10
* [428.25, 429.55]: 0.18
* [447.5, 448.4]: -0.07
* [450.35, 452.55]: -0.10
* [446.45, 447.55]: -0.04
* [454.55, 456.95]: -0.06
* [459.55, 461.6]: -0.03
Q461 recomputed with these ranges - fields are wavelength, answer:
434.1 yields 12.32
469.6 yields 17.95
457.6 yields 17.81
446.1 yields 14.4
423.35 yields 12.66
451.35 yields 17.45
